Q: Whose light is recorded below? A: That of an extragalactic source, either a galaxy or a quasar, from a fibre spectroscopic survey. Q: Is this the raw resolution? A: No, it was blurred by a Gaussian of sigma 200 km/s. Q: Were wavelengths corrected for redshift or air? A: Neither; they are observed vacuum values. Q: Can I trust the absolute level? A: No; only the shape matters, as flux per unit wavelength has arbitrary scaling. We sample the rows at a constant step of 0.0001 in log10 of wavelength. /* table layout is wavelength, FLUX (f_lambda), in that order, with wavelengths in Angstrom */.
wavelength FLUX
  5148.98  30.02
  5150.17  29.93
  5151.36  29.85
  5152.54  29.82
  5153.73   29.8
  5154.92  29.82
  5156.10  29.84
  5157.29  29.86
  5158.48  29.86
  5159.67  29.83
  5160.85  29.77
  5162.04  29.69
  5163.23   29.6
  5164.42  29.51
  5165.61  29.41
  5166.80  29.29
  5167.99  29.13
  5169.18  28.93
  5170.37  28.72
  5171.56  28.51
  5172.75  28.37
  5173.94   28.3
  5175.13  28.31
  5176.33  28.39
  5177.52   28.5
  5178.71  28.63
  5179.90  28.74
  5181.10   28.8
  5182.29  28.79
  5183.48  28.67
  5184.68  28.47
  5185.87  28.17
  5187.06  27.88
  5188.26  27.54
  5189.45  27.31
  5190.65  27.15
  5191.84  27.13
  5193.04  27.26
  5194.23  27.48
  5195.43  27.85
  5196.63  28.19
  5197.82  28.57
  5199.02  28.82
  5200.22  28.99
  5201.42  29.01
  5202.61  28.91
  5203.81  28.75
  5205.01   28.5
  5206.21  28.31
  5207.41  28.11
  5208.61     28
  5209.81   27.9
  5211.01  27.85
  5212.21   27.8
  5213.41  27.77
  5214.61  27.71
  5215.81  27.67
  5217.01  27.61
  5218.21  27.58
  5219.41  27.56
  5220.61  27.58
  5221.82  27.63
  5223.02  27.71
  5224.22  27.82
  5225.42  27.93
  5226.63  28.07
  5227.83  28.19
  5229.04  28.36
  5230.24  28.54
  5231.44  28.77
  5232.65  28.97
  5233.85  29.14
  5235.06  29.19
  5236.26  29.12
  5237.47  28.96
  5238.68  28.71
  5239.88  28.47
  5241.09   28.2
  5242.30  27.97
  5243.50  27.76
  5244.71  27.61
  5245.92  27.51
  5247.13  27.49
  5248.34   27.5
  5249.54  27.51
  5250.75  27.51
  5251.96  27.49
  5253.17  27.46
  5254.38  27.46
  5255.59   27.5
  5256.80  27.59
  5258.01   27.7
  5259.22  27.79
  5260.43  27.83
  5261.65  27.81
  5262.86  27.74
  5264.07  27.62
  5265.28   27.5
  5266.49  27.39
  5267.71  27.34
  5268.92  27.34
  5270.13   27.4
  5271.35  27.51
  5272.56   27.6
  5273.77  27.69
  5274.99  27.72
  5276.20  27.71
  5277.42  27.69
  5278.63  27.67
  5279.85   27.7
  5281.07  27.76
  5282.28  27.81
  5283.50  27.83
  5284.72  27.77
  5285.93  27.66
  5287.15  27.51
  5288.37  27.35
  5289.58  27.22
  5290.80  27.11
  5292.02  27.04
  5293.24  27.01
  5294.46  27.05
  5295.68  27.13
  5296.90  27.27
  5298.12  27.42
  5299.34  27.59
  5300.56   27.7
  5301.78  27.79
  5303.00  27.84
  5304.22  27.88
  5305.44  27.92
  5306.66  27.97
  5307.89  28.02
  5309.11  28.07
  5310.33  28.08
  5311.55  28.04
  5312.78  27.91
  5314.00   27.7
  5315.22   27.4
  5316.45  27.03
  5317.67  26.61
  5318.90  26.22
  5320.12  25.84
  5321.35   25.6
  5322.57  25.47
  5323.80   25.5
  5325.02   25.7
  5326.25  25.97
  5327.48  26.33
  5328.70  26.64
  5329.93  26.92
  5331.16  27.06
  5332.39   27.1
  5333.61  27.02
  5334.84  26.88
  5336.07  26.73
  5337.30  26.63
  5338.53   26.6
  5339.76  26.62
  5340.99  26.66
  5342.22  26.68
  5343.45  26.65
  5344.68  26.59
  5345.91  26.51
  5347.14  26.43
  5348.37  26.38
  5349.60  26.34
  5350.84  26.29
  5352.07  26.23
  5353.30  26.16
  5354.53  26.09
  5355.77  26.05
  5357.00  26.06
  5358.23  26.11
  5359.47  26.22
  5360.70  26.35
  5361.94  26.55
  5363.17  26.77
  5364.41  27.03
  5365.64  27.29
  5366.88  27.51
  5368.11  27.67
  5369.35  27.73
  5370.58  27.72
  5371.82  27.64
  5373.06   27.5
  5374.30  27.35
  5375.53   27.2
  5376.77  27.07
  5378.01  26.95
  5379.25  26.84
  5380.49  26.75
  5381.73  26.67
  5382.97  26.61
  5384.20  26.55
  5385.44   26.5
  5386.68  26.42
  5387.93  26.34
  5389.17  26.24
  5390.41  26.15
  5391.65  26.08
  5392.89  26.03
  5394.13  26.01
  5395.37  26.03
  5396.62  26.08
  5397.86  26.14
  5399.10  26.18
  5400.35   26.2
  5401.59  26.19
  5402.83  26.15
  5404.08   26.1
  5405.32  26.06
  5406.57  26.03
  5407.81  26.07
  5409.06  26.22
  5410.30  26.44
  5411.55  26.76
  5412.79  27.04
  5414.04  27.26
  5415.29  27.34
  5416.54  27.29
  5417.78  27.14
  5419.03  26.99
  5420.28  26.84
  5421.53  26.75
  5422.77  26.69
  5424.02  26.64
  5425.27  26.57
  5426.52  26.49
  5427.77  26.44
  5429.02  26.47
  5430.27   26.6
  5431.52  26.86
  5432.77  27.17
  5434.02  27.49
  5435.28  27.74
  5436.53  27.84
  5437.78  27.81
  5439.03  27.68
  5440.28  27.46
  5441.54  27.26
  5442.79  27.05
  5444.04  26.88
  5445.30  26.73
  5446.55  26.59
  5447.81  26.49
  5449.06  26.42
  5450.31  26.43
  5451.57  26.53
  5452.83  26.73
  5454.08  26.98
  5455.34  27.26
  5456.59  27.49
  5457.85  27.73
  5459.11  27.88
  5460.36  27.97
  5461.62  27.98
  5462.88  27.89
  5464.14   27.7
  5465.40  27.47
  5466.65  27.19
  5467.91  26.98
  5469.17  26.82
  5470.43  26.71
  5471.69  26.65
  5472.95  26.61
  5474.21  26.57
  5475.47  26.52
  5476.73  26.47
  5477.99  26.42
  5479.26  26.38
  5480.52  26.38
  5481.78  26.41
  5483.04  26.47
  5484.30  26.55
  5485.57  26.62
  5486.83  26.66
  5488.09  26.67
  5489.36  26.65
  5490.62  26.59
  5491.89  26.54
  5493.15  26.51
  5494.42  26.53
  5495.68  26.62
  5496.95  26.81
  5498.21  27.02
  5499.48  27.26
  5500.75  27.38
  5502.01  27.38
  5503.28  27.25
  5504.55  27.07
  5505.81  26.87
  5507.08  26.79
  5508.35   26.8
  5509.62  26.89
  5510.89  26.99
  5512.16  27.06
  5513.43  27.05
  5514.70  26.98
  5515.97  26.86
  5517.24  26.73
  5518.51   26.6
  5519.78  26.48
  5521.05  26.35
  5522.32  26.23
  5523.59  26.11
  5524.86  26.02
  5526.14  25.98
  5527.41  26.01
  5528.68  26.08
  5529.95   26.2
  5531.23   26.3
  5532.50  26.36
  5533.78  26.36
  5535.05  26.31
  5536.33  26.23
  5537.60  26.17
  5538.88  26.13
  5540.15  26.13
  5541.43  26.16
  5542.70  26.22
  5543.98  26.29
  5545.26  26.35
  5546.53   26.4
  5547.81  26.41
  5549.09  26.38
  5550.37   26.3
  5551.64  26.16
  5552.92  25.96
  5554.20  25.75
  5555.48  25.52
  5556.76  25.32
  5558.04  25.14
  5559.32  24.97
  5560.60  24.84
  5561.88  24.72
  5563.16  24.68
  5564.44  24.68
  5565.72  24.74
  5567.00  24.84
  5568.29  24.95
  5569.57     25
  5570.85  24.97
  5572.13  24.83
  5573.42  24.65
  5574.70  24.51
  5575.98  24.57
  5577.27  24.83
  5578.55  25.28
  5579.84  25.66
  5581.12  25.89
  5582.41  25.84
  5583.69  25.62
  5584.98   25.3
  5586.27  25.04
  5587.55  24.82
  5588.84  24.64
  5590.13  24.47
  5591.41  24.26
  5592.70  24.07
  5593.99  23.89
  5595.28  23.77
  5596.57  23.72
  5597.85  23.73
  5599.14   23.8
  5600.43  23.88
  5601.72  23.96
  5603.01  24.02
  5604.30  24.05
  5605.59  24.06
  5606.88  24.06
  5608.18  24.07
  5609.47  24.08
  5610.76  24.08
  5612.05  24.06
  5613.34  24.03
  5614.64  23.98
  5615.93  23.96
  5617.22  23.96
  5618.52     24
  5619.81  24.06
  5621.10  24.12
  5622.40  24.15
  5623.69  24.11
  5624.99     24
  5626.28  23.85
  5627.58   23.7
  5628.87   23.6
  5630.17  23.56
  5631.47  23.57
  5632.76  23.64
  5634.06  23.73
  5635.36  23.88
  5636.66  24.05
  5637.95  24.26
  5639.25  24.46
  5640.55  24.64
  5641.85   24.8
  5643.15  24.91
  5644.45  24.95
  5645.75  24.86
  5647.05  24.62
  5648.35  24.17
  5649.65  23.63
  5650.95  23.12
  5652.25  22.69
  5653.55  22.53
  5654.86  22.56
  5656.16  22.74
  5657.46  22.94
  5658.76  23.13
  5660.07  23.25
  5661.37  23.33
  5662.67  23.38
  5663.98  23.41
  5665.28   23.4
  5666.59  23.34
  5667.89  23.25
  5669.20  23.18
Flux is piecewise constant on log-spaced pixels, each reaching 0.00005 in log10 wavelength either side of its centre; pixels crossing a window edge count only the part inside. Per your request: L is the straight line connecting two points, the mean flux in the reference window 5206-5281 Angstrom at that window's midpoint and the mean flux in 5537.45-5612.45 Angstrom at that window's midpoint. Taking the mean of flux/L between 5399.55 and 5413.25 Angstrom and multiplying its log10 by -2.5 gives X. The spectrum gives 0.01 mag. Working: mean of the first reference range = 27.9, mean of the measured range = 26.3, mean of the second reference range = 25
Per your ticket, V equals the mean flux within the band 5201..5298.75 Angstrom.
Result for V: 27.8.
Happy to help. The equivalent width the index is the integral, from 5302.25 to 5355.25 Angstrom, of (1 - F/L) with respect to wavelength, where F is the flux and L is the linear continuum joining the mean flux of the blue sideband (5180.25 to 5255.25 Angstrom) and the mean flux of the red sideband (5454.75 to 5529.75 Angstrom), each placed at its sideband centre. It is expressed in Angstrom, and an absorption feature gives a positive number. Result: 1.5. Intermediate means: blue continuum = 28.1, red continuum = 26.8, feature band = 26.8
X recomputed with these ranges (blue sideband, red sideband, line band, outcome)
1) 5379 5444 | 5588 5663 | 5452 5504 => -0.05 mag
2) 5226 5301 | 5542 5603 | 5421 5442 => -0.03 mag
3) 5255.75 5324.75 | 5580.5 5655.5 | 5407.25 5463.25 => -0.04 mag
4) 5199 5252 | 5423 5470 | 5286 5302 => 0.02 mag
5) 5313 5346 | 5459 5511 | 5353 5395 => 0.00 mag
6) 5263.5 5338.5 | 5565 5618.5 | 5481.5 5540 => -0.06 mag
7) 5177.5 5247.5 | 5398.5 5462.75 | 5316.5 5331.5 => 0.05 mag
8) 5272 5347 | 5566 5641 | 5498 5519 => -0.07 mag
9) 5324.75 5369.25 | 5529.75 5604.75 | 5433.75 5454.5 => -0.04 mag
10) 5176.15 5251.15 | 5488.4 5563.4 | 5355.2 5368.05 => 0.03 mag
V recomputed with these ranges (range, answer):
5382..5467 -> 26.8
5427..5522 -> 26.9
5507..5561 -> 26.2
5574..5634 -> 24.3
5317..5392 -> 26.6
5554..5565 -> 25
